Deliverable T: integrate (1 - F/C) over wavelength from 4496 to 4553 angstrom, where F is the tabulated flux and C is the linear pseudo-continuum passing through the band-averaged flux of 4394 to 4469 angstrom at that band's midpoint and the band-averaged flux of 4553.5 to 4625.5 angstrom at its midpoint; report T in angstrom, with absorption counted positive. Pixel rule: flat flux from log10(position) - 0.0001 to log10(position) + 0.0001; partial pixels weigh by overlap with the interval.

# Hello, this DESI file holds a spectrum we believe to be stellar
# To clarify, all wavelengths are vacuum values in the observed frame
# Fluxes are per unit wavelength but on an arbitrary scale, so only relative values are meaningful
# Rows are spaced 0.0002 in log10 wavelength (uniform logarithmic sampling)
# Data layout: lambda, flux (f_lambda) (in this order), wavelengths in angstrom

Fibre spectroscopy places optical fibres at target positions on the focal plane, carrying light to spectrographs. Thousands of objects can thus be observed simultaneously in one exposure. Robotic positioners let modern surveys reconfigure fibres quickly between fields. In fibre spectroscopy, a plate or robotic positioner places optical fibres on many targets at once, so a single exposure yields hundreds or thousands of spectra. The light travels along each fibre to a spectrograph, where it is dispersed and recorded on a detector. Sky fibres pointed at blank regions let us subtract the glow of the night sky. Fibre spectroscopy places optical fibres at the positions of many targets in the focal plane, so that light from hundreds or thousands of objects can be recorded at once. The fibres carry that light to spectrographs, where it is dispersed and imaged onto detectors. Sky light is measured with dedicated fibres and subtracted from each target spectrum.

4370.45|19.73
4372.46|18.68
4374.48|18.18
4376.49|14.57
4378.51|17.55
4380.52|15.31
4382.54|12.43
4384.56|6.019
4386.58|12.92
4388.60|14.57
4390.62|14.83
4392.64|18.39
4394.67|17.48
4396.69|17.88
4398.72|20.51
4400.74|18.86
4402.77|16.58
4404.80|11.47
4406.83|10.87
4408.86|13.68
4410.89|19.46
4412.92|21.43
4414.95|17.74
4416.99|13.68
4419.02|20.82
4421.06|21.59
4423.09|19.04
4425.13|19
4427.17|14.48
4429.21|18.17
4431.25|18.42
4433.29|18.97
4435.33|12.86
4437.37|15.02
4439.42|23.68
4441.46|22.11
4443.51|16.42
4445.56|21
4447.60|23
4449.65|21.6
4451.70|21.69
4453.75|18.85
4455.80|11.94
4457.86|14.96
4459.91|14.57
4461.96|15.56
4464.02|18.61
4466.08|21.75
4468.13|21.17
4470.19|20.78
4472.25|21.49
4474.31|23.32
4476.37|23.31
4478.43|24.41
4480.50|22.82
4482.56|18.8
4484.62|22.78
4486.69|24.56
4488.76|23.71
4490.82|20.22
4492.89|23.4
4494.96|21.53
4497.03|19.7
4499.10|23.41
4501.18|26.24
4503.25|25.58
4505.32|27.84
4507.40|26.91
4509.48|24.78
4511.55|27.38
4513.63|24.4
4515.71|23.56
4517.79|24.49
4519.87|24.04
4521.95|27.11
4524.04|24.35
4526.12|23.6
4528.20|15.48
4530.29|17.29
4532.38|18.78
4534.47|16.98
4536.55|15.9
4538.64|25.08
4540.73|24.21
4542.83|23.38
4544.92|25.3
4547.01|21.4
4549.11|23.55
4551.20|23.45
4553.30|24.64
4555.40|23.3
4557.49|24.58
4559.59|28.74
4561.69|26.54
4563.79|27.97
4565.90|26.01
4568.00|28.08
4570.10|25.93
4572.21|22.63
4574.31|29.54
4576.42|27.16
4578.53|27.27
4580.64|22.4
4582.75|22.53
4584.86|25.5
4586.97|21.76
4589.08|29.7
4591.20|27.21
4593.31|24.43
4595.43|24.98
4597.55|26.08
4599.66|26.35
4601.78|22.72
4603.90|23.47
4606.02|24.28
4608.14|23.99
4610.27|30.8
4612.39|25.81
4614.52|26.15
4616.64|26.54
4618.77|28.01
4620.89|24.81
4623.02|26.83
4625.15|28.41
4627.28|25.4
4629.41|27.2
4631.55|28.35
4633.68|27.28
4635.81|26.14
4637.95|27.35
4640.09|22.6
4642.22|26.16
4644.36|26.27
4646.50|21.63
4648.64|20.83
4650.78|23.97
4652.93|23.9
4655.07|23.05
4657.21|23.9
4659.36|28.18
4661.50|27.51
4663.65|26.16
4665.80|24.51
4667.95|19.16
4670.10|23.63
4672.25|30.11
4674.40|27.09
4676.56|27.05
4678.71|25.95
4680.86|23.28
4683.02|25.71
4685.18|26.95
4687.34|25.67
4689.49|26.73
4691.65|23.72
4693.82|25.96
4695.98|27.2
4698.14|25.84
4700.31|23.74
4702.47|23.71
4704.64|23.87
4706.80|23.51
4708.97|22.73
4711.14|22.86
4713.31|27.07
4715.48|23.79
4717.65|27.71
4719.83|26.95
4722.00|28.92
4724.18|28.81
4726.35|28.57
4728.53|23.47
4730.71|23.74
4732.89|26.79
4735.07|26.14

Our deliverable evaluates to -1.48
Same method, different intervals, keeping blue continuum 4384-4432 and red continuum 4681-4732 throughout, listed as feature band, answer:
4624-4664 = -3.1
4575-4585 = -1.5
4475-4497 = -4.0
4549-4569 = -4.4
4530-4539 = 0.9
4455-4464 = 1.7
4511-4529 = -3.5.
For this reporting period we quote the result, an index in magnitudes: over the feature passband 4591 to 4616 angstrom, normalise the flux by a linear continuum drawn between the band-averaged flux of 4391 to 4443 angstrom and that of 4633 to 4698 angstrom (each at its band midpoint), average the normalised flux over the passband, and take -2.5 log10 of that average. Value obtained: -0.09 mag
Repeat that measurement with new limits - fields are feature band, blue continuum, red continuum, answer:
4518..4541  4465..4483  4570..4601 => 0.13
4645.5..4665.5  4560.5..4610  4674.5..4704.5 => 0.05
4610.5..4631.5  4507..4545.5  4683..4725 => -0.11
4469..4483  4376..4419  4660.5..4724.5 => -0.21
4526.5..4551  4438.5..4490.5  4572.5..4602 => 0.13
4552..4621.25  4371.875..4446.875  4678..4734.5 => -0.17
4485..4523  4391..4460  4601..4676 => -0.18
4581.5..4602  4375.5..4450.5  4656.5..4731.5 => -0.12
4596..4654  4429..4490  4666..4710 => -0.09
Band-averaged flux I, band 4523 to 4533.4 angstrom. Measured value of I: 19.9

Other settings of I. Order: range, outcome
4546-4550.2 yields 22.5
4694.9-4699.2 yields 26.5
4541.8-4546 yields 24.4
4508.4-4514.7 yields 25.5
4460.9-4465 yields 17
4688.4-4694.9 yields 25.5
